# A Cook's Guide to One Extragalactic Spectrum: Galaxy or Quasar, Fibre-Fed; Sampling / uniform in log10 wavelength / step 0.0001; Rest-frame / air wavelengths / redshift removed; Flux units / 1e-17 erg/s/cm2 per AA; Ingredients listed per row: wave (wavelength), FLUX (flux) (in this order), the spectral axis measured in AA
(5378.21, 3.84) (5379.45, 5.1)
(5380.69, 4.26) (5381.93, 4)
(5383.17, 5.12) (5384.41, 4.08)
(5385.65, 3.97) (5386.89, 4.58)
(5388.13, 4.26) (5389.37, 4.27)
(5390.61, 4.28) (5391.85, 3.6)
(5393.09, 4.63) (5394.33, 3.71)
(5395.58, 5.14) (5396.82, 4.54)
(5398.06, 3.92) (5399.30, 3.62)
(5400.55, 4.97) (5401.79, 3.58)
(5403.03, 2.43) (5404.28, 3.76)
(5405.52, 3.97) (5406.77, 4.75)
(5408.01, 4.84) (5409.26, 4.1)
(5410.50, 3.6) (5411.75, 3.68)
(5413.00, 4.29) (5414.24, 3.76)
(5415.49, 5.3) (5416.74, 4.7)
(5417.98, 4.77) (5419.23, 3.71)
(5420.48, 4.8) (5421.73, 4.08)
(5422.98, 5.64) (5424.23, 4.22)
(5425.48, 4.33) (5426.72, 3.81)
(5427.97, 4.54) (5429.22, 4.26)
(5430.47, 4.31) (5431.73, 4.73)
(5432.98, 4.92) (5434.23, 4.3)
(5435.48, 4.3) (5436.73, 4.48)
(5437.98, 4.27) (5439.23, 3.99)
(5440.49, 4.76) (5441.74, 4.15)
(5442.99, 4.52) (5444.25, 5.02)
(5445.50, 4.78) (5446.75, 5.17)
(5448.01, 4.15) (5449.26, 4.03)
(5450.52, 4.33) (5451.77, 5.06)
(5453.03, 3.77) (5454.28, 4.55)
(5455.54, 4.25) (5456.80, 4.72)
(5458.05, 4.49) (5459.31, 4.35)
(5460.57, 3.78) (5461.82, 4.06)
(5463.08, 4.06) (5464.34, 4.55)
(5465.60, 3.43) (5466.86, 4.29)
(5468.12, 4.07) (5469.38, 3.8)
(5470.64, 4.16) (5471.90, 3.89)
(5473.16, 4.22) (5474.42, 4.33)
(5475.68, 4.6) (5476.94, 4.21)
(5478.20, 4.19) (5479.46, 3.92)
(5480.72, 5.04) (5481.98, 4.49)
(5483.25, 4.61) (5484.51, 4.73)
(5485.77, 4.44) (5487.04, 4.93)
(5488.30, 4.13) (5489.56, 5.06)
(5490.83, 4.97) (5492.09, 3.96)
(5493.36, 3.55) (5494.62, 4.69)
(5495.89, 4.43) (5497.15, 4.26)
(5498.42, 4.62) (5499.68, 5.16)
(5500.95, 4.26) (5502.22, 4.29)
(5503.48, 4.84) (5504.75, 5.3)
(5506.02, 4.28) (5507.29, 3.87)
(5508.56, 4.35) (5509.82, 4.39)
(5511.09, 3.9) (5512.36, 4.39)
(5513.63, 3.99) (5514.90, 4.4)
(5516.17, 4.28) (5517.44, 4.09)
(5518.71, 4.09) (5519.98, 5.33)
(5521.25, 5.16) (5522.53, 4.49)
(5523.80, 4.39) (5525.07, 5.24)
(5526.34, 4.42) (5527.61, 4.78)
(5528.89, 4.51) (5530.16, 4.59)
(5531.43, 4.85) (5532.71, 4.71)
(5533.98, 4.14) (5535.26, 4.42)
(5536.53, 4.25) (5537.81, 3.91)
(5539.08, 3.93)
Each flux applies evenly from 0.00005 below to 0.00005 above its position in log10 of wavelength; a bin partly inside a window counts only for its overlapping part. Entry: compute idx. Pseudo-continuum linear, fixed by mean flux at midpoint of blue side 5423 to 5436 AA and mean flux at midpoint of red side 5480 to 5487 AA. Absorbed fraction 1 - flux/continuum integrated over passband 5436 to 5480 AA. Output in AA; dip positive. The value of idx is 2.50 AA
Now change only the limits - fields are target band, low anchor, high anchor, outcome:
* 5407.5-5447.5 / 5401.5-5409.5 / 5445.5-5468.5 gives -3.48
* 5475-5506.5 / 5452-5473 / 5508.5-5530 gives -1.44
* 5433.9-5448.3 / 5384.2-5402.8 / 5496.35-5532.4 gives -0.63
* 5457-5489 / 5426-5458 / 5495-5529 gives 1.38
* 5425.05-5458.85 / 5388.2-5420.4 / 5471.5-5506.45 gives -1.05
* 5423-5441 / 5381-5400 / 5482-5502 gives -0.23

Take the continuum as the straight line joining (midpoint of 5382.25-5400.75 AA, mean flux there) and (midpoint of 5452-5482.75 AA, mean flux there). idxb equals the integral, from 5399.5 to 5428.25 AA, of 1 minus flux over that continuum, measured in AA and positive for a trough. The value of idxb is 0.3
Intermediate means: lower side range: 4.29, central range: 4.23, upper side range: 4.23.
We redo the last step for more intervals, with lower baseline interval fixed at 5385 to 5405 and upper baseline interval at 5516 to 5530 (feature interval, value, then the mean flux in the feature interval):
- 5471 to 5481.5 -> 0.30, 4.3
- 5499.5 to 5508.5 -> 0.03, 4.52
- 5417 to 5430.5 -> -0.70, 4.42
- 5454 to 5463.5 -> 0.16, 4.28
